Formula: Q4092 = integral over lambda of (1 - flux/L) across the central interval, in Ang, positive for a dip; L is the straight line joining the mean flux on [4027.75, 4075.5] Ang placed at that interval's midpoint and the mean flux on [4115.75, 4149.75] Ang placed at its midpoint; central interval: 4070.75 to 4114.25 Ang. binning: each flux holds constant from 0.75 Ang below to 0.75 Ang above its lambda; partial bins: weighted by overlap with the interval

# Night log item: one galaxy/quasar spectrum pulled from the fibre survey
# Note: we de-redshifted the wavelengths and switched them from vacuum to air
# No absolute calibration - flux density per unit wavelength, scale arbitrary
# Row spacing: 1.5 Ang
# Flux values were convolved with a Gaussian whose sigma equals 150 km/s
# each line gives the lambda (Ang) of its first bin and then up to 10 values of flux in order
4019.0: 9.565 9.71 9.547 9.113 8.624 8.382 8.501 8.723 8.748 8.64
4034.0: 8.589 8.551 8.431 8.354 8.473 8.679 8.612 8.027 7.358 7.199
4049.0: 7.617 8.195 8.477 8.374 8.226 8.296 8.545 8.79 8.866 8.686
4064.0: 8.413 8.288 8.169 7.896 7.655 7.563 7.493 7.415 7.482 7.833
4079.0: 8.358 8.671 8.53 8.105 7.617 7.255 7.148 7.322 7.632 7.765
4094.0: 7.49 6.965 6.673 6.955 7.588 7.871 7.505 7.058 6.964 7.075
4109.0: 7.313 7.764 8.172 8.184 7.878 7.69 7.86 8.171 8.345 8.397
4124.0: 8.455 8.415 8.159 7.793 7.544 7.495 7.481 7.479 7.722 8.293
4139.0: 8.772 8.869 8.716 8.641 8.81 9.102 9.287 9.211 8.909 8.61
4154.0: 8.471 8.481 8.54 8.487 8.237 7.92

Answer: 3.58 Ang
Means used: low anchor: 8.24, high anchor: 8.28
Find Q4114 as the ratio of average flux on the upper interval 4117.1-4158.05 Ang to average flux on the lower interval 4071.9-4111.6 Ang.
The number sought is 1.11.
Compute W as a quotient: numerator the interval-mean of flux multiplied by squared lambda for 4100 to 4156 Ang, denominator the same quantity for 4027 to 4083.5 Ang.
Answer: 1.0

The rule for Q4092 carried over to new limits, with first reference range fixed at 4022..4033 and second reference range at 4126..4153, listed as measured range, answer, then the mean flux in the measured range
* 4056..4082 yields 1.4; 8.15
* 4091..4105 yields 1.9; 7.34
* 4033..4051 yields 1.1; 8.18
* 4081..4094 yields 1.3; 7.68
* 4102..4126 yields 1.8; 7.82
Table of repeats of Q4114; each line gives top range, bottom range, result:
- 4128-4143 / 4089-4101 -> 1.10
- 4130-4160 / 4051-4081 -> 1.04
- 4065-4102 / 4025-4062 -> 0.92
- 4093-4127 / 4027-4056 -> 0.93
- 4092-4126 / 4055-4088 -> 0.95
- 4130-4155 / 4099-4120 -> 1.11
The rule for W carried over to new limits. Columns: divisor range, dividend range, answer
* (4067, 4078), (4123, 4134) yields 1.06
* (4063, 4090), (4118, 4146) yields 1.07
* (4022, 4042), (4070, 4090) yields 0.92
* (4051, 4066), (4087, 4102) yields 0.88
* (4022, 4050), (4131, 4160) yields 1.07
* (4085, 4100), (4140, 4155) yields 1.25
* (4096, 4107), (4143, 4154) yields 1.26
